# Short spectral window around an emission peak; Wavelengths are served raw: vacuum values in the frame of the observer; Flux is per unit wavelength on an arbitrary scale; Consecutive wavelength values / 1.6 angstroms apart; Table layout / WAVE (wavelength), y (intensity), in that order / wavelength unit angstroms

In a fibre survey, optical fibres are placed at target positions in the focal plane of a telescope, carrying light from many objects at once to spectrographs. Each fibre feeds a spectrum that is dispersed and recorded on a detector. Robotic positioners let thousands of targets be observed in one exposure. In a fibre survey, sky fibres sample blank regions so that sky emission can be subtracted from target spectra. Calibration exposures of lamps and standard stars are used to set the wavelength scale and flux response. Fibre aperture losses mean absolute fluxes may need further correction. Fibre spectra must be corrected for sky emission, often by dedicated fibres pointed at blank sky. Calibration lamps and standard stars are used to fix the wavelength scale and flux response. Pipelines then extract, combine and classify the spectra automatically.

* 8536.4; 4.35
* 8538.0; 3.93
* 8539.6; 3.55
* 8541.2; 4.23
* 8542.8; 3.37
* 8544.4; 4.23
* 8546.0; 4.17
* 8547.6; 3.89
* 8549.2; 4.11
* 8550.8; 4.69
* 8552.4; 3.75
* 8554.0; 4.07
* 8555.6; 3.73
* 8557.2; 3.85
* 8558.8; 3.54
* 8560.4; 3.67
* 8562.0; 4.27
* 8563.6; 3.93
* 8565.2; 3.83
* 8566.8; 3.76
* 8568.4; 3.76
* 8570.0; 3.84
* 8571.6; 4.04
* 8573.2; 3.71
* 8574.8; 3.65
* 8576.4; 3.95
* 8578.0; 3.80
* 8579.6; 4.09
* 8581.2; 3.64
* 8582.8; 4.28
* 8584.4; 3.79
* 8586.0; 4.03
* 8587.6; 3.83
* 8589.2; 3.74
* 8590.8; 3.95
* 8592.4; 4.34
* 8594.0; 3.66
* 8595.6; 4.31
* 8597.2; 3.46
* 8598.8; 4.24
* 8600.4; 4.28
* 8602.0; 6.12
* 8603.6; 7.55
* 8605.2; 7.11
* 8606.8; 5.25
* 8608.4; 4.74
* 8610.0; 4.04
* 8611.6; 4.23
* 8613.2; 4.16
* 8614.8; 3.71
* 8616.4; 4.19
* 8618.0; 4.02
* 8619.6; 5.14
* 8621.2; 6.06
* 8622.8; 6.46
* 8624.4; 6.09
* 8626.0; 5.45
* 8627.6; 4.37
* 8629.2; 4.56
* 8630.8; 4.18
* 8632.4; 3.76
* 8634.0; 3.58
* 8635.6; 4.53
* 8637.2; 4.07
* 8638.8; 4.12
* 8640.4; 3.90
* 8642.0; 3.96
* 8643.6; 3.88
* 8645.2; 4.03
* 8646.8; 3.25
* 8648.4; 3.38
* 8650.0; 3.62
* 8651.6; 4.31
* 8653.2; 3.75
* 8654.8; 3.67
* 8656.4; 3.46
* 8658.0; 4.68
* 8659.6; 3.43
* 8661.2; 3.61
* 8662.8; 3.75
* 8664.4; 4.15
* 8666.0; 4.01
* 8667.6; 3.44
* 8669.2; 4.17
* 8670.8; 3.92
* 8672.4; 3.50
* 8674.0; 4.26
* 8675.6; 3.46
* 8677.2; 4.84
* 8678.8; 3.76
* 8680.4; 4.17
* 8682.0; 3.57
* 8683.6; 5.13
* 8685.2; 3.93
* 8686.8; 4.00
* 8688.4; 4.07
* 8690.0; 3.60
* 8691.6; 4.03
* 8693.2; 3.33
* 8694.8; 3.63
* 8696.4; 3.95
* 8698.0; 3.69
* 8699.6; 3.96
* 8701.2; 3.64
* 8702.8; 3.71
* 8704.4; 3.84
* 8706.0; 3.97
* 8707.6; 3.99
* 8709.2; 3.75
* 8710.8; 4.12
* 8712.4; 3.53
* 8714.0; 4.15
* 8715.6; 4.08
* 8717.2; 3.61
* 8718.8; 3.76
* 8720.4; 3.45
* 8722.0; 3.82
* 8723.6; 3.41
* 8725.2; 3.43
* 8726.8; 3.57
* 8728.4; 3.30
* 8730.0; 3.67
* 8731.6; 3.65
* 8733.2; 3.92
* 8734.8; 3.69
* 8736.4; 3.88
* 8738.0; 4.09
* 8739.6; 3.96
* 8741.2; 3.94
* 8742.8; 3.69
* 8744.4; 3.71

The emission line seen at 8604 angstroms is [S II]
